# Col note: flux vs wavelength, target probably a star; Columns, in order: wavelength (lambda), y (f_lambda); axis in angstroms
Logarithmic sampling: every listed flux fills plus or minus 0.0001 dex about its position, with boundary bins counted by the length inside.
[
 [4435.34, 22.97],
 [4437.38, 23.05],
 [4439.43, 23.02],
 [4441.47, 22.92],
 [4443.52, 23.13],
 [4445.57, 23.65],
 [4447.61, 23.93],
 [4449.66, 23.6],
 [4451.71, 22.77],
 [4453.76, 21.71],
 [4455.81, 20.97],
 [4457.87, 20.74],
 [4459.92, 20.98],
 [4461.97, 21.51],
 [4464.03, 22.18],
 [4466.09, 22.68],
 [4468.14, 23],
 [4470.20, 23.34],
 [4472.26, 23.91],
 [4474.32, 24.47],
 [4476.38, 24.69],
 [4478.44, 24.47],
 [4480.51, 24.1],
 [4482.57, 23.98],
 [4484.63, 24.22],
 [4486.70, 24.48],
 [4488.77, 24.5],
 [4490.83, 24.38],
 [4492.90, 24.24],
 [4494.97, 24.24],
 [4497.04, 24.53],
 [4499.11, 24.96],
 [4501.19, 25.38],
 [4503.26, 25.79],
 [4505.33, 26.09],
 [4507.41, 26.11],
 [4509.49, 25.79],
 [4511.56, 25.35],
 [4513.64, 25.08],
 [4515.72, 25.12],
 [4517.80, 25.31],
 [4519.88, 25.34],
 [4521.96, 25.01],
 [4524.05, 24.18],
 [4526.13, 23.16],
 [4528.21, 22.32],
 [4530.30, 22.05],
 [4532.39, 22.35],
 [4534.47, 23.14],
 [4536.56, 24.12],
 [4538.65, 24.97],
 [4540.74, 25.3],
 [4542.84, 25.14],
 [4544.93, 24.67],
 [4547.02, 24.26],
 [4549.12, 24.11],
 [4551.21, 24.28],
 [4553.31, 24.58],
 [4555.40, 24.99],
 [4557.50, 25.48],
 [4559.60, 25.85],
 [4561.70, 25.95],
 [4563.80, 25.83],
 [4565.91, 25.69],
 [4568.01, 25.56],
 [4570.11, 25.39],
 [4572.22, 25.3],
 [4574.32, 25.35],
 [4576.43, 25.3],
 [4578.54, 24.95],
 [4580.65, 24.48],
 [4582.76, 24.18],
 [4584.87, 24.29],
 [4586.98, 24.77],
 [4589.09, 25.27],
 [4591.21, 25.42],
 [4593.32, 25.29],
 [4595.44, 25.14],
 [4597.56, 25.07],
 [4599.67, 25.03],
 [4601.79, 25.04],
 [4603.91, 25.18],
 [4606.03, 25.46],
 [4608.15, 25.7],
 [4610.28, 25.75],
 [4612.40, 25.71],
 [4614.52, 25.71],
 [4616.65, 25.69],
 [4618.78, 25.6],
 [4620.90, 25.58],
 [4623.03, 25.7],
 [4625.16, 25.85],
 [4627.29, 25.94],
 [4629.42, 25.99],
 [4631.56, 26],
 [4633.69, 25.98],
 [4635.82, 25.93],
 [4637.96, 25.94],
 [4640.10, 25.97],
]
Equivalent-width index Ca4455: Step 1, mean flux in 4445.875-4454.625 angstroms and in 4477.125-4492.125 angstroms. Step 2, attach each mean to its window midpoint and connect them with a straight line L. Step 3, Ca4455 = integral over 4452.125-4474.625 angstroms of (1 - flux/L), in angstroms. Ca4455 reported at 1.25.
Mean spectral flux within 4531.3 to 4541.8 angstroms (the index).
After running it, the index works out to 24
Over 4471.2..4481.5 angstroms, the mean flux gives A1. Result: 24.3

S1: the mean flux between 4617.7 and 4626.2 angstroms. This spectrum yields 25.7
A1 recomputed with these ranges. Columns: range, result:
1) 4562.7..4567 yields 25.7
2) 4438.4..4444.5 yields 23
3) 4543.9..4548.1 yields 24.4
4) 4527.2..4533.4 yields 22.2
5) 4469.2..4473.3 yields 23.6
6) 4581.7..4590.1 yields 24.6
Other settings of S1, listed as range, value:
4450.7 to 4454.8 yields 22.2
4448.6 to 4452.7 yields 23.2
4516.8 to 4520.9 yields 25.3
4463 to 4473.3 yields 23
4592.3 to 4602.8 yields 25.1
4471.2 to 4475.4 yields 24.2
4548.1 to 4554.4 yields 24.4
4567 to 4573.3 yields 25.4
